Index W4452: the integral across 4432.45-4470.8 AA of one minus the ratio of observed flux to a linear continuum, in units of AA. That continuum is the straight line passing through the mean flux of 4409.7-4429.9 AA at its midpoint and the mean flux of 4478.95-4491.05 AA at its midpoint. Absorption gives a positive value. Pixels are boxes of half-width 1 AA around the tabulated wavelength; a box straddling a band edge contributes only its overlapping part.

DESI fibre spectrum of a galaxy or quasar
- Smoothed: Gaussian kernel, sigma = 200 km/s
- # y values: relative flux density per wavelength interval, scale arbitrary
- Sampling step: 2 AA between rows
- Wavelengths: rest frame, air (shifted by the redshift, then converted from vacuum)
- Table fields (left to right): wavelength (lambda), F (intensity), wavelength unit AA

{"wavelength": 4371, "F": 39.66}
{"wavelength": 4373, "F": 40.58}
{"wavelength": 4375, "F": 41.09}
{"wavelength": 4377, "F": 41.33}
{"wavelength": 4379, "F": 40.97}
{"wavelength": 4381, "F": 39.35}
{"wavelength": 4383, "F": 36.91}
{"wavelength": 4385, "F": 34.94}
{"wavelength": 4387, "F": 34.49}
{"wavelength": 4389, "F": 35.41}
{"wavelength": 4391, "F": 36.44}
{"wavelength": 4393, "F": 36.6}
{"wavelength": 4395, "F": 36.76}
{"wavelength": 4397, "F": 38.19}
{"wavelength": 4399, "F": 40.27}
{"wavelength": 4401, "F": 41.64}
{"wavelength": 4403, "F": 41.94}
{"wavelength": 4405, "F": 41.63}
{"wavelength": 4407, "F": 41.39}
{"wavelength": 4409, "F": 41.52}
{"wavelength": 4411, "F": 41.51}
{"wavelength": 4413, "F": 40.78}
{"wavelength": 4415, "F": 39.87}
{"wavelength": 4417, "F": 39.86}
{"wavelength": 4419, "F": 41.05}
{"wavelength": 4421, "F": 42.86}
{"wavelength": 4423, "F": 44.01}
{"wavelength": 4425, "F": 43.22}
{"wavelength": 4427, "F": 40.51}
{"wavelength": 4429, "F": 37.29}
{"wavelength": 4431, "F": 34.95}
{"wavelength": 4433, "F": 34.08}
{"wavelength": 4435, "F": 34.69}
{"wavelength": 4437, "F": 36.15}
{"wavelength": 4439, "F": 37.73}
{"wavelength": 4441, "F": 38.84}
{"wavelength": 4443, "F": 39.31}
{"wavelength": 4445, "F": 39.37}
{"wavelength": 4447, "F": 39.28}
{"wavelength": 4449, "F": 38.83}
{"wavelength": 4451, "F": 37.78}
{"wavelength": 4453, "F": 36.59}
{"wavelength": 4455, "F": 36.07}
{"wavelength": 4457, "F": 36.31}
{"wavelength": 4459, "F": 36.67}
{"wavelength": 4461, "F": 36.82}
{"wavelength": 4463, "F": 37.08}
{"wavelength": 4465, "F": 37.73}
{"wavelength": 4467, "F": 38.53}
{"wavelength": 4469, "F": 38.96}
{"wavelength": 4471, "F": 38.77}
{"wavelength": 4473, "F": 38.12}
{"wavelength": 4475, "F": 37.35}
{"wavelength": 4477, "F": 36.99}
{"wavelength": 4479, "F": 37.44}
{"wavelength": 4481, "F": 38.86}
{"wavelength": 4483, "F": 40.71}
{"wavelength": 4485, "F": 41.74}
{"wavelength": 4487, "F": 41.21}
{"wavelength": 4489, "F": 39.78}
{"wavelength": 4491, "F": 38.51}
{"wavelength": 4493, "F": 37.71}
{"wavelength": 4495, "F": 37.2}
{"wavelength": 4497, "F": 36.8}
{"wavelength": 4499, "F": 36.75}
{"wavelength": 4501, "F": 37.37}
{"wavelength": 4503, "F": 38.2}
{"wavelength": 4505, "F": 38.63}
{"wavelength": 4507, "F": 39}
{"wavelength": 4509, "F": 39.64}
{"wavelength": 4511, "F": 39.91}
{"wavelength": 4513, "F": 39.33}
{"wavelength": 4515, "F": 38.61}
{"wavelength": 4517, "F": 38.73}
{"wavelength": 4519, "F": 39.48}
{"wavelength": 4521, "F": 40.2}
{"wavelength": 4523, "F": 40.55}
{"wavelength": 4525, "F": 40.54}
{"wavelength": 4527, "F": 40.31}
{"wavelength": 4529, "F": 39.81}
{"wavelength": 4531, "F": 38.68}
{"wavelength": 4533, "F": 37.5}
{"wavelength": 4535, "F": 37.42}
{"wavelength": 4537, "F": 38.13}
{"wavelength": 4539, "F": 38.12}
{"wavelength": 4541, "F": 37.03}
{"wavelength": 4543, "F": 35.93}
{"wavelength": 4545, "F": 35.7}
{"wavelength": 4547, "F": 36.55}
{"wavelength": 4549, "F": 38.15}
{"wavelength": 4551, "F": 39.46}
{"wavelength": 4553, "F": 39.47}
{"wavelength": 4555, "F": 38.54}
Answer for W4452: 2.9 AA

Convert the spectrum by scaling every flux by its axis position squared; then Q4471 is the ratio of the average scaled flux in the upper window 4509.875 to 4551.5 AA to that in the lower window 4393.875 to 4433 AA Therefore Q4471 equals 1.01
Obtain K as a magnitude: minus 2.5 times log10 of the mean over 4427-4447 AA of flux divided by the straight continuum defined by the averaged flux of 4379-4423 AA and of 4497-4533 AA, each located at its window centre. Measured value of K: 0.06 mag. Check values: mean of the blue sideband 39.4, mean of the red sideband 39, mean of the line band 37.2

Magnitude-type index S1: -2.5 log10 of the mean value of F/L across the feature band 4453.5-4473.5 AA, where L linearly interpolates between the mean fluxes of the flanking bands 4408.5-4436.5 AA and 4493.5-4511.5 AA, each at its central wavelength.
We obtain 0.04 mag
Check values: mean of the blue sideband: 39.6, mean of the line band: 37.5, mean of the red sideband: 38.1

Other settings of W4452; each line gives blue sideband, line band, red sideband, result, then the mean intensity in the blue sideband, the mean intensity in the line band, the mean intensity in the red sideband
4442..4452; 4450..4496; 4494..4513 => 0.6 AA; 38.9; 38.1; 38.2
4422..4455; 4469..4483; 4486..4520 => 0.1 AA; 38.2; 38.2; 38.6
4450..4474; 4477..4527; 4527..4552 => -1.8 AA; 37.5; 39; 37.8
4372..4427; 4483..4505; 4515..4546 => 0.2 AA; 39.8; 38.6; 38.5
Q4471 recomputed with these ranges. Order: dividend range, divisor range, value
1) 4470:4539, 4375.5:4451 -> 1.04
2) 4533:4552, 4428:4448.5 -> 1.05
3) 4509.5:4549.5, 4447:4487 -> 1.04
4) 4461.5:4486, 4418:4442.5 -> 1.01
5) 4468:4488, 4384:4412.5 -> 1.04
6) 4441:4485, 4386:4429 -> 0.98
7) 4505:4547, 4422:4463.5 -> 1.06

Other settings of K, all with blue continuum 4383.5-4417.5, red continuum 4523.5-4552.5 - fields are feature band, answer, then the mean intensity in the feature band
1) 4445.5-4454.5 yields 0.02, 38.1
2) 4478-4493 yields -0.03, 39.6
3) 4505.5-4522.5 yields -0.03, 39.4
